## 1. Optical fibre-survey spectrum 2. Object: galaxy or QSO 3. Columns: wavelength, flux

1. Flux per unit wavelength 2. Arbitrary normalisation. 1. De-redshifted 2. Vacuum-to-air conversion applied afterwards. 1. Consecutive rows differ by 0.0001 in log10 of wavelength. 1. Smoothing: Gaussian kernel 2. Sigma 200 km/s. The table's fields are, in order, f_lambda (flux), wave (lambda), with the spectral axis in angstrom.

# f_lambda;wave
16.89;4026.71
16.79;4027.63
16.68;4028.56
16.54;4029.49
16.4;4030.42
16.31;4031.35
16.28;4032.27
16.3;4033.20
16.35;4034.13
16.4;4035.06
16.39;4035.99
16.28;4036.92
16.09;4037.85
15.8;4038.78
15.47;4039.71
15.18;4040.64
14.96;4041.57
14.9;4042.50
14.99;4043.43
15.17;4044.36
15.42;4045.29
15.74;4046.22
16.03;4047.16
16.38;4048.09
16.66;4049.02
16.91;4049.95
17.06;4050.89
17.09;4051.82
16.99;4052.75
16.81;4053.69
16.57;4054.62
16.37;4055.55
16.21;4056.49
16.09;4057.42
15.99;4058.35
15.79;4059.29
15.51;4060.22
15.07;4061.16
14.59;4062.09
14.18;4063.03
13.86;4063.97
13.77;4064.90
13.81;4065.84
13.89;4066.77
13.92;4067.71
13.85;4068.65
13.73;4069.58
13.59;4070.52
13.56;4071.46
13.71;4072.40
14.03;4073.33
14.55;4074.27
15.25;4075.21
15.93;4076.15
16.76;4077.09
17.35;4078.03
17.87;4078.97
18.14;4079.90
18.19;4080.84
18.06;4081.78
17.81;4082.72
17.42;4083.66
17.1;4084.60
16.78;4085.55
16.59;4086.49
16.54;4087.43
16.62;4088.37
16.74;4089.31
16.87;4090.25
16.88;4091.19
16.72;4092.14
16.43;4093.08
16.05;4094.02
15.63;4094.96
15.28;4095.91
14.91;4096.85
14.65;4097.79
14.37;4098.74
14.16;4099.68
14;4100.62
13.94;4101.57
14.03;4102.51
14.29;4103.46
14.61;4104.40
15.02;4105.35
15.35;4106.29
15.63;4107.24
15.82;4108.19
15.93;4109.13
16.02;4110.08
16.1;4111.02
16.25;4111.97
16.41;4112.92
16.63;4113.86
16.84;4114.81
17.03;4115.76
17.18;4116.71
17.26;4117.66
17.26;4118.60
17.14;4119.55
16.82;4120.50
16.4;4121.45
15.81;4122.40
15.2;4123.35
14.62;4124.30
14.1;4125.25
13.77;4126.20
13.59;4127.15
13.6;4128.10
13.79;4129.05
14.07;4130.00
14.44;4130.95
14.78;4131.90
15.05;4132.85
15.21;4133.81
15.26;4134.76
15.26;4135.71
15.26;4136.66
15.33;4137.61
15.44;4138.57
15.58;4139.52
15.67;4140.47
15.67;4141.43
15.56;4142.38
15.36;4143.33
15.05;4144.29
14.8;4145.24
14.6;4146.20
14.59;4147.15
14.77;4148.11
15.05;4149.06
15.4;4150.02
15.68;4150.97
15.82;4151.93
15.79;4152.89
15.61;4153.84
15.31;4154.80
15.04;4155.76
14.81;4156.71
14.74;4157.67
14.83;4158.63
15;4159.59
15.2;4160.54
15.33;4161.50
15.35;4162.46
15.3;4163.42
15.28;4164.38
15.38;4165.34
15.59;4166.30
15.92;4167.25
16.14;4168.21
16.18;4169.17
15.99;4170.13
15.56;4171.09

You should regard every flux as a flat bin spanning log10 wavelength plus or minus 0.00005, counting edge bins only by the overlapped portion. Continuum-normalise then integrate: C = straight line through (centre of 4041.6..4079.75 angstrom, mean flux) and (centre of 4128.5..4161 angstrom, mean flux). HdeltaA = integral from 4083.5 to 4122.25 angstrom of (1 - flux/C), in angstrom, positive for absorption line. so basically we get -1.8 angstrom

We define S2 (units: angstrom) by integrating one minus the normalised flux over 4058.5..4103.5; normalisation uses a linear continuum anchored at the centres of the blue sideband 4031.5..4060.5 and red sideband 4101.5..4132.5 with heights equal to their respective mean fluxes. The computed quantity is 0.81 angstrom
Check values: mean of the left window 16.1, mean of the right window 15.5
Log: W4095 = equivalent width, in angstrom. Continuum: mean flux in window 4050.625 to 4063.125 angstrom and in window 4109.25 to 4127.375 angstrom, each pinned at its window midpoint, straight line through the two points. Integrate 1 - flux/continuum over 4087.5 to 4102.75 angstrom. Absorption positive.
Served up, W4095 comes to 0.5 angstrom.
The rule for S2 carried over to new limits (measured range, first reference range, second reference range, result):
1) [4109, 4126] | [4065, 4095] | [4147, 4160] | -0.8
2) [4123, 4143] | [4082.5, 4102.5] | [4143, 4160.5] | 0.7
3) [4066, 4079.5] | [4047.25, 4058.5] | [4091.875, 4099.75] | 1.0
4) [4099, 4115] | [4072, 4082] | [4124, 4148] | 0.2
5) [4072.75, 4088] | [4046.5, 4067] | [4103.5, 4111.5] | -1.1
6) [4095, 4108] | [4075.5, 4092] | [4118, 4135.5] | 1.3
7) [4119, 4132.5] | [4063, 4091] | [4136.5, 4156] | 0.5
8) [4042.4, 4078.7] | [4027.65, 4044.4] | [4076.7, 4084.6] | 3.3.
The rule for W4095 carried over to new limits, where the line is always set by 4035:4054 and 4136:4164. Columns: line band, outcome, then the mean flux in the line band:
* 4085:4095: -0.6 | 16.6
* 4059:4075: 1.7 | 14.2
